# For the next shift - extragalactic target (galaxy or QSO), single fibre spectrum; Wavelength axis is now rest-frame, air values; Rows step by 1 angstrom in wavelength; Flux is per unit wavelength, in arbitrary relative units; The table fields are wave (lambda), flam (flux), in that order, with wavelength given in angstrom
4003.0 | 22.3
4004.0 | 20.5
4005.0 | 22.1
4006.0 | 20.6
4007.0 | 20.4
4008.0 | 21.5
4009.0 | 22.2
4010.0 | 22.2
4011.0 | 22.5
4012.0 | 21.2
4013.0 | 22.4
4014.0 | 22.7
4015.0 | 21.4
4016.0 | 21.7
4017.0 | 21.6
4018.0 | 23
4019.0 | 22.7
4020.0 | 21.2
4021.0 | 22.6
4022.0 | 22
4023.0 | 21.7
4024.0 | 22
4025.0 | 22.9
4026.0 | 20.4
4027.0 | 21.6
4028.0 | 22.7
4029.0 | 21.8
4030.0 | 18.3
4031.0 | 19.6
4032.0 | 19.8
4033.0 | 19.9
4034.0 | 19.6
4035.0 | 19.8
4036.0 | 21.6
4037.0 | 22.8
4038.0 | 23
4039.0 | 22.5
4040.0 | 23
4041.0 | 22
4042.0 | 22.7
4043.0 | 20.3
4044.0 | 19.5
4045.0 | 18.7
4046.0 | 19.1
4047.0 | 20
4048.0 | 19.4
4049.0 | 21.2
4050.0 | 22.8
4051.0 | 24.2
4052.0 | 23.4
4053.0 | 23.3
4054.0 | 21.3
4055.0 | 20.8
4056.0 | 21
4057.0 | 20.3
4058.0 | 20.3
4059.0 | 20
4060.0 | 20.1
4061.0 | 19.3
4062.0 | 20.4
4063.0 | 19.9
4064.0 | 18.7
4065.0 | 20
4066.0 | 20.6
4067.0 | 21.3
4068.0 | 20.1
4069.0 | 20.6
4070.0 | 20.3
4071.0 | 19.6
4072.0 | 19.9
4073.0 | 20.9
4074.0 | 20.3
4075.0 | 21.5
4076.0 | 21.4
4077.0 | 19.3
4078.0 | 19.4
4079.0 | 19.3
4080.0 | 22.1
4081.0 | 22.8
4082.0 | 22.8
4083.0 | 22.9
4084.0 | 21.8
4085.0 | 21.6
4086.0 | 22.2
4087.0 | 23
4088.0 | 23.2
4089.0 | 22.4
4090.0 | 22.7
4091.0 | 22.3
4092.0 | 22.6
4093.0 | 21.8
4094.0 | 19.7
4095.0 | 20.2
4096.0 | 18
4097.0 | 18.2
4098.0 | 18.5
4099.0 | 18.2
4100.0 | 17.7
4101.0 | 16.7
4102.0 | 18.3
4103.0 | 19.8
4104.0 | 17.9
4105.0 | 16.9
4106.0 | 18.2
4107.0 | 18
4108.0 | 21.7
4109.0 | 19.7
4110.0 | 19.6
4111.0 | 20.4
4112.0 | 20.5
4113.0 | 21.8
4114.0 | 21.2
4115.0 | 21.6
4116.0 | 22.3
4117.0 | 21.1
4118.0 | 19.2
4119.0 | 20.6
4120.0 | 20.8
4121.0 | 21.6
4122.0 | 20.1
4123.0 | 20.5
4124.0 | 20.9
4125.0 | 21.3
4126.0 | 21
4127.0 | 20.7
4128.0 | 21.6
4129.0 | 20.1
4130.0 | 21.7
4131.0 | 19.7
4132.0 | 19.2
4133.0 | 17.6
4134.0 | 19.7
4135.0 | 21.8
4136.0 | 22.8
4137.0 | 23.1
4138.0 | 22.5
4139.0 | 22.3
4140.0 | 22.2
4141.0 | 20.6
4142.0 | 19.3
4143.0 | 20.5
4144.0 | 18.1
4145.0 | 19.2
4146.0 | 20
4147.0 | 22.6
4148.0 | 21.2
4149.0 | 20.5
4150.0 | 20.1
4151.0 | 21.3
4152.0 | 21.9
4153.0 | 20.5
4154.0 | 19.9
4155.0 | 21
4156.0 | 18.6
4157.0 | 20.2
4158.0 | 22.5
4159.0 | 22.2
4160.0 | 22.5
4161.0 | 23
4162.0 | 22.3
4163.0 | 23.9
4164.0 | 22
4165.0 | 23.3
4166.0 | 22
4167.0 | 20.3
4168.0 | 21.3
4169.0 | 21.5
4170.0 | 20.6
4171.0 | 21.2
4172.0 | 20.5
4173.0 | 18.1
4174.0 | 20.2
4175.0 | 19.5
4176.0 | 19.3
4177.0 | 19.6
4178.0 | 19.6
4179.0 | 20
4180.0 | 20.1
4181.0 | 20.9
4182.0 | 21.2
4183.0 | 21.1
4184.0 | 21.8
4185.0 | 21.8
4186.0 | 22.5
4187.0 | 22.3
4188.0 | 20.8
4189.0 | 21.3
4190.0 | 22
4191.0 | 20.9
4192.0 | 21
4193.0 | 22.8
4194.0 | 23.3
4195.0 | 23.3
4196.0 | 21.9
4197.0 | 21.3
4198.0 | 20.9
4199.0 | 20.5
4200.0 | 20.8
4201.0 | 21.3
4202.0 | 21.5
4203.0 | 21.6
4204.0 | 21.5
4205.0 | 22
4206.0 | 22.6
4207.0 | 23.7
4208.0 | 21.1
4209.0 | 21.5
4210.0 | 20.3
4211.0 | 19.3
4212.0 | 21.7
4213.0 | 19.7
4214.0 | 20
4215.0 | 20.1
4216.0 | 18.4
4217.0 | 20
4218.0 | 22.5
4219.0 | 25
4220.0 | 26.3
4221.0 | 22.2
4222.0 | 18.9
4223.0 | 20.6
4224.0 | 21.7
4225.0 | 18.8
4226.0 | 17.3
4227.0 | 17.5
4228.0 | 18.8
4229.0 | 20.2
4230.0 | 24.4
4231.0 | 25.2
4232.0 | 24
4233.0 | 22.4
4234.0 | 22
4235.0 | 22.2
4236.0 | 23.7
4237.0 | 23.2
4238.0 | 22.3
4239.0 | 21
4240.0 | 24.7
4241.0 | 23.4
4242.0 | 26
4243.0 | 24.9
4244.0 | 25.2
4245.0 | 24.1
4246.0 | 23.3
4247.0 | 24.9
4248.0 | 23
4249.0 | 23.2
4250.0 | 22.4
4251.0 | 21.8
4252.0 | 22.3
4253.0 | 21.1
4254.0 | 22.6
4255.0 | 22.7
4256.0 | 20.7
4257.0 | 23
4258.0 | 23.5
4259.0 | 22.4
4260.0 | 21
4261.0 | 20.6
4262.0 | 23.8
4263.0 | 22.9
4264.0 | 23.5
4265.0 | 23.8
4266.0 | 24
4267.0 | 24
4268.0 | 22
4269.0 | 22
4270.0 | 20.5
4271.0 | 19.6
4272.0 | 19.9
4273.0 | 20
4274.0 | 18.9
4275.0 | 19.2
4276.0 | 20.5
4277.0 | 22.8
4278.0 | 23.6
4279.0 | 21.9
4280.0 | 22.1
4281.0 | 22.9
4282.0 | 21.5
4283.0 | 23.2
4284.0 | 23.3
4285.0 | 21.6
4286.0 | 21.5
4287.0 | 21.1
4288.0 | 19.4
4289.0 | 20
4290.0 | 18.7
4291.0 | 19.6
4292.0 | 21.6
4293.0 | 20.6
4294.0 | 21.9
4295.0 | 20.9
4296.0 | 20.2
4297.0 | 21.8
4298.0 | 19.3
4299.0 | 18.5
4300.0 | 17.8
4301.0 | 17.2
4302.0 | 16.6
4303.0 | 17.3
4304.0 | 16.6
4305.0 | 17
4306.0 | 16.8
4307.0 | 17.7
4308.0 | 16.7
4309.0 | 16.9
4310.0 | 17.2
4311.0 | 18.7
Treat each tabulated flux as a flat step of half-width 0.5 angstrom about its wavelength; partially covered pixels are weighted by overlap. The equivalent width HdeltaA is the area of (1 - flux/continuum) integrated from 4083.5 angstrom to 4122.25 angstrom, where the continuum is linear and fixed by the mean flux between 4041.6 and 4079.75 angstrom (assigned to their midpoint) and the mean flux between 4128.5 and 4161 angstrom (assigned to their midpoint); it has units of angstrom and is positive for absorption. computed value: 0.72 angstrom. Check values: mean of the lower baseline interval 20.6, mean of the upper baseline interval 20.8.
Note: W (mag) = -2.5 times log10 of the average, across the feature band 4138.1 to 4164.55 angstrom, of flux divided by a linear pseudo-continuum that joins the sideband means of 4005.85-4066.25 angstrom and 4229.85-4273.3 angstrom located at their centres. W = 0.05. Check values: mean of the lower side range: 21.2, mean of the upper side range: 22.8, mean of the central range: 21.1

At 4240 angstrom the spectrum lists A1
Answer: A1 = 24.7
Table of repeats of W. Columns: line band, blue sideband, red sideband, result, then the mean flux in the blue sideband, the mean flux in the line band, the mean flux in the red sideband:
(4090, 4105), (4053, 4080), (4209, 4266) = 0.074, 20.3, 19.3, 22.2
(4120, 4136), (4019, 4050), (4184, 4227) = 0.033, 21.1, 20.6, 21.3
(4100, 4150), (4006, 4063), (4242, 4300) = 0.060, 21.3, 20.4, 21.8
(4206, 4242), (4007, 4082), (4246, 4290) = 0.008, 21.1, 21.6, 21.9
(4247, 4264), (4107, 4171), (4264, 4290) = -0.047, 21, 22.4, 21.6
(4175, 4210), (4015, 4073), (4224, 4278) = 0.026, 21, 21.4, 22.2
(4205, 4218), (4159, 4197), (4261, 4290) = 0.033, 21.4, 20.8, 21.7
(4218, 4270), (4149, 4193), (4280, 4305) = -0.103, 21.1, 22.5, 20.1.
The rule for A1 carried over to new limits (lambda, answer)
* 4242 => 26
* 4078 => 19.4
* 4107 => 18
